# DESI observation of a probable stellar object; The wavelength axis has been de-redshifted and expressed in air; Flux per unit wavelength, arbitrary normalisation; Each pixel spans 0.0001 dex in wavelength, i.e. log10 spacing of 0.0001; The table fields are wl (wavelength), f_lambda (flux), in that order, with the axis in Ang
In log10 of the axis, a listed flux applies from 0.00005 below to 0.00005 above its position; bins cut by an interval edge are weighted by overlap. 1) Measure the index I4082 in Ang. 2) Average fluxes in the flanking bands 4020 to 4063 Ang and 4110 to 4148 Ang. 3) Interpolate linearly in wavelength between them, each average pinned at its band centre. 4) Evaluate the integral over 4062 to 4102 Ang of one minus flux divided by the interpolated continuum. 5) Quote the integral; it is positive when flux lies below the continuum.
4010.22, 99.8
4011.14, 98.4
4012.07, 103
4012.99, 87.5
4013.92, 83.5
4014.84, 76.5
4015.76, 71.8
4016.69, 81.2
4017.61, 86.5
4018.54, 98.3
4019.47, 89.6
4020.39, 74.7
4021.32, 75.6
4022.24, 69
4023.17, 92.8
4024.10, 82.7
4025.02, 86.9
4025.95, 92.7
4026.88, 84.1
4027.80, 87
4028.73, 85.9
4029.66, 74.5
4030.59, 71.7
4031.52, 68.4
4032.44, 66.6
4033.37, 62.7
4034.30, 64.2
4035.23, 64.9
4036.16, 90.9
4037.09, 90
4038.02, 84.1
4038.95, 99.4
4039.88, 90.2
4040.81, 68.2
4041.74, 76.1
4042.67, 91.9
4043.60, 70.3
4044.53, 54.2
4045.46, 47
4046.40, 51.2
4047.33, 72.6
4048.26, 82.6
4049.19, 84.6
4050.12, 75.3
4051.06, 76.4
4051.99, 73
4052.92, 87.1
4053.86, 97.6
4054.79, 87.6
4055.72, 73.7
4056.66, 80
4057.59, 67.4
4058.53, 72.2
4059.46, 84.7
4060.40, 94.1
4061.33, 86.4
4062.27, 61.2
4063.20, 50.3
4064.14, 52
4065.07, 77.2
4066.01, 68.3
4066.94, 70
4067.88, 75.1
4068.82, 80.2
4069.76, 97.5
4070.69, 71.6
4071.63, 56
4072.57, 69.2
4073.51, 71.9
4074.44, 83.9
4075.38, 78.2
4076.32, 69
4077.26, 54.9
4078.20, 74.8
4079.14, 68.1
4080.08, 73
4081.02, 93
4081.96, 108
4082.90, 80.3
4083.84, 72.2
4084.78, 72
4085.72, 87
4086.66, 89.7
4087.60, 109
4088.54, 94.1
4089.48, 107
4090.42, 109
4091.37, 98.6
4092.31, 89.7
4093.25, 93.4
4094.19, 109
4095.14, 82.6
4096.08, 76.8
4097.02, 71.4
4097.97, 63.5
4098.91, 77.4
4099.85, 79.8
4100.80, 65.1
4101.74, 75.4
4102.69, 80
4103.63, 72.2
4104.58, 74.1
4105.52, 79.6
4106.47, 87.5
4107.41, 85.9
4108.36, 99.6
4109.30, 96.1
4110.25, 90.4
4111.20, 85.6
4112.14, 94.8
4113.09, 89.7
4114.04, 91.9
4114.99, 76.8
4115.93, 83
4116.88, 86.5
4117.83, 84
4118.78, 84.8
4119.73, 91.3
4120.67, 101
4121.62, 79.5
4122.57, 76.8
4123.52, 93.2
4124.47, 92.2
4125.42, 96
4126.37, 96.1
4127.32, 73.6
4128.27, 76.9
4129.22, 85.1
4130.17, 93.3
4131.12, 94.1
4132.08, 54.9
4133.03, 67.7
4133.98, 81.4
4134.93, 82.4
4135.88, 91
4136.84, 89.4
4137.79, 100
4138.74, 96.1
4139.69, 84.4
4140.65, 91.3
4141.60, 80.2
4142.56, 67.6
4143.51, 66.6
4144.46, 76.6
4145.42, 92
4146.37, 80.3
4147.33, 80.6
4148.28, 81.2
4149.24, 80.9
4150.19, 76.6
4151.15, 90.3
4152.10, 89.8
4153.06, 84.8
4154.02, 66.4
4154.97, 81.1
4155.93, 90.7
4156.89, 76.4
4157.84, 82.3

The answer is 0.83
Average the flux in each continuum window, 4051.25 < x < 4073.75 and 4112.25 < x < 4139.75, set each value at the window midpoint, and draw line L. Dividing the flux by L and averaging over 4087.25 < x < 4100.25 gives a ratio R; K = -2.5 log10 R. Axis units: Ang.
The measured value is -0.121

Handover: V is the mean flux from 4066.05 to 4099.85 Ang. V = 82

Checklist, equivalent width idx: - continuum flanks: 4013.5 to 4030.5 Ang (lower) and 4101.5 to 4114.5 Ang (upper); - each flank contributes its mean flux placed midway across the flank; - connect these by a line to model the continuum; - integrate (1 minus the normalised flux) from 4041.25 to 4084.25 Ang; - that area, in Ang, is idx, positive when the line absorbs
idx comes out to 4.8 Ang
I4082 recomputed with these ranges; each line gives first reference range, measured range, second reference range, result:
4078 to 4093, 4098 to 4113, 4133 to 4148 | 0.81 Ang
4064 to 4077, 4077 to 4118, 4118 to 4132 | -2.59 Ang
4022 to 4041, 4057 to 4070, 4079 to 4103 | 1.49 Ang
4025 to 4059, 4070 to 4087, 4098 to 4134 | 0.83 Ang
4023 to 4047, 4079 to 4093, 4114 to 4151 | -1.76 Ang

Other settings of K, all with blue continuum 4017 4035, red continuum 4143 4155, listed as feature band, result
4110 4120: -0.087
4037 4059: 0.037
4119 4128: -0.105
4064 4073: 0.106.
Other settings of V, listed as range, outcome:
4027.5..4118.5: 79.6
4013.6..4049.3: 78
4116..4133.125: 85.1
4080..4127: 87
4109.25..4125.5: 88.1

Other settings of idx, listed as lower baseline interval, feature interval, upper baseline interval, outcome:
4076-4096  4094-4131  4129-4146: 0.23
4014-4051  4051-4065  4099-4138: 0.63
